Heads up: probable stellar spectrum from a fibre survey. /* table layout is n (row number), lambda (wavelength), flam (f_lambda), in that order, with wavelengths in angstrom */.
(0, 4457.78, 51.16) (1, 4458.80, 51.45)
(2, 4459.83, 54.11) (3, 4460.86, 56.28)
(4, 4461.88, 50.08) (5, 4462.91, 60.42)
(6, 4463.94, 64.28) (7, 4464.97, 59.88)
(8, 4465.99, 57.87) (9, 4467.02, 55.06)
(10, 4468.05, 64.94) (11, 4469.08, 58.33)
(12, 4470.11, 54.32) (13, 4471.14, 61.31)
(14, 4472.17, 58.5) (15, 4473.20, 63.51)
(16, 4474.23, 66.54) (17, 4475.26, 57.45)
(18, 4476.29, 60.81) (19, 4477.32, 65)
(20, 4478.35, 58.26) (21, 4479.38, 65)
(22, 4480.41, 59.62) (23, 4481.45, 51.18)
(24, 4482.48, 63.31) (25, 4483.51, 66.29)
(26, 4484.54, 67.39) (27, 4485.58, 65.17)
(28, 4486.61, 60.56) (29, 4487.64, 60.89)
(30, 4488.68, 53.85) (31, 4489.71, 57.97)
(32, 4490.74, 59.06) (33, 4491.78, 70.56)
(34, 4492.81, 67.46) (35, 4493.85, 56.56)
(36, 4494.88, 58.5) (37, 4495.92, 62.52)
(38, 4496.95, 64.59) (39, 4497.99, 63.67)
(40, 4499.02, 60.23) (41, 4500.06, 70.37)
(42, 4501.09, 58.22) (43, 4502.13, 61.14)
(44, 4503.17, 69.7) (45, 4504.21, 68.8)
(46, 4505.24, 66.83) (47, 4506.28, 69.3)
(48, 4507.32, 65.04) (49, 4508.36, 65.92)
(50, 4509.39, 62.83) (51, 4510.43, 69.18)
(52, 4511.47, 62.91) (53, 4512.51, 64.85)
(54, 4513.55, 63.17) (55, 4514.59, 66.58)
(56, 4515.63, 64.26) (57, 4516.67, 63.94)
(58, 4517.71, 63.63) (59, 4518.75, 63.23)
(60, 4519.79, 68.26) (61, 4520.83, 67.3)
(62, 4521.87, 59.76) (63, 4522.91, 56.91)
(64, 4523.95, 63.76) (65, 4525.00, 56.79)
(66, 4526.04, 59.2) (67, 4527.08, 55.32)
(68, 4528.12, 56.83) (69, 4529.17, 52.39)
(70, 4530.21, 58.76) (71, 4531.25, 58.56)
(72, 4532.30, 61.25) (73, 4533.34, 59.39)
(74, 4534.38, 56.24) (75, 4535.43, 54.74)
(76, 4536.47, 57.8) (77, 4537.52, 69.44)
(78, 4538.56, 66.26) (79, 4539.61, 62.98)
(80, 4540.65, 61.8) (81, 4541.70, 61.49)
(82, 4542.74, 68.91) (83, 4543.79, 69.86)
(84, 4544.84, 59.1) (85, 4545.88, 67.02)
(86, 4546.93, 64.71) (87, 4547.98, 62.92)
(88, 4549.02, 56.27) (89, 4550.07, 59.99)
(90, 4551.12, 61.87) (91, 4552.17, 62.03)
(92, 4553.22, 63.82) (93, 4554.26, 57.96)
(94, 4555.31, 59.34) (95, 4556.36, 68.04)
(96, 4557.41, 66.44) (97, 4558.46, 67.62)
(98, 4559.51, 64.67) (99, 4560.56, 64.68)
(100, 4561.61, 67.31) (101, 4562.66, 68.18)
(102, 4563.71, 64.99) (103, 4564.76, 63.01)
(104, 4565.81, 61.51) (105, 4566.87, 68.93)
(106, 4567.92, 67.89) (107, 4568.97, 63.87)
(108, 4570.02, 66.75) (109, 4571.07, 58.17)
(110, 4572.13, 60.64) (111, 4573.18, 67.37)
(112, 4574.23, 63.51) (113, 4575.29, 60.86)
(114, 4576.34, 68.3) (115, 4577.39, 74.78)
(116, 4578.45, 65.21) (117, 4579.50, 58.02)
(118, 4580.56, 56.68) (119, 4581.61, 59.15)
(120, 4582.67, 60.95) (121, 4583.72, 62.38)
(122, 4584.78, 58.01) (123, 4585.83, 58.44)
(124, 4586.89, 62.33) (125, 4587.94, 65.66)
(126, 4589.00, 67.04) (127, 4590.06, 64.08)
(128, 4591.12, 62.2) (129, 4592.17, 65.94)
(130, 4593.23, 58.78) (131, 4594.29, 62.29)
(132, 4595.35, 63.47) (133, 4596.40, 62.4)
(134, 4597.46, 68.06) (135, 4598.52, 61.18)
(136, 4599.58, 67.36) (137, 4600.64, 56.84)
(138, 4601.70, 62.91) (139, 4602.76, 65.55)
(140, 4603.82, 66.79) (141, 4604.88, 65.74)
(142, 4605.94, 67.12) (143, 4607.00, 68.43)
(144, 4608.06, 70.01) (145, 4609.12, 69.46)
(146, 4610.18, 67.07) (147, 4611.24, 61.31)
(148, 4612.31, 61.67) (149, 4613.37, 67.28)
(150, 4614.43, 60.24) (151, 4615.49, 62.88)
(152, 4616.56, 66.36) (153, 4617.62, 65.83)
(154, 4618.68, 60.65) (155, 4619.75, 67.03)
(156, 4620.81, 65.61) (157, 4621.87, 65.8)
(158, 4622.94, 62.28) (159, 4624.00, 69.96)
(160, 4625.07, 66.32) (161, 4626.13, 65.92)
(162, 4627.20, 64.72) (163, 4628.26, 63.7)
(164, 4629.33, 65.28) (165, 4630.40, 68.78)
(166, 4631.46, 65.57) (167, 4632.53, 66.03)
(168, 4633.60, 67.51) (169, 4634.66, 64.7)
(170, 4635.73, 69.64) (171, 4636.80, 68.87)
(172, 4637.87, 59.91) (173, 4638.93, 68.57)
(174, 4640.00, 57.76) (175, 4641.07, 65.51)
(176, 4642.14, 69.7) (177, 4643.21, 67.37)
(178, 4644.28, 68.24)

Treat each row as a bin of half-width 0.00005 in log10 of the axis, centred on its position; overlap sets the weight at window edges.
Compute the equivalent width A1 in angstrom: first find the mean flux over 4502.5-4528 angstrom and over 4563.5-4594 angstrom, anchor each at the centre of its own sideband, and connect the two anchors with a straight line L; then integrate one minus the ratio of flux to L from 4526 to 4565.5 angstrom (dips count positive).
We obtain 0.9 angstrom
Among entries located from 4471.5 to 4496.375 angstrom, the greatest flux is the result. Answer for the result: 70.56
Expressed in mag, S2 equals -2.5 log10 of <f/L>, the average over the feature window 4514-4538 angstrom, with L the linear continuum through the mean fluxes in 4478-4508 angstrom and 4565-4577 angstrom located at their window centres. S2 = 0.051 mag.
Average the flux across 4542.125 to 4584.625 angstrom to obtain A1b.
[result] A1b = 63.8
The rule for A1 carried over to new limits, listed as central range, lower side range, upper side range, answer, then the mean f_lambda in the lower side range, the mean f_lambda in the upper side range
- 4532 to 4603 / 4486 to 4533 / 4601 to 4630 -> 0.9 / 62.5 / 65.4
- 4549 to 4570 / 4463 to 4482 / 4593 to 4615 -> -0.4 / 60.1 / 64.6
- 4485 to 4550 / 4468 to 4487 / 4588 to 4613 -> -0.1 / 61.4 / 64.6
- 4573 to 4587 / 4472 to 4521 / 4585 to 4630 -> 0.4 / 63.3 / 64.5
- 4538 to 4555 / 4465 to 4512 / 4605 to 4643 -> 0.2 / 62.4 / 65.7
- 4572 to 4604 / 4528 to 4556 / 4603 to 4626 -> 0.5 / 61.3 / 65.6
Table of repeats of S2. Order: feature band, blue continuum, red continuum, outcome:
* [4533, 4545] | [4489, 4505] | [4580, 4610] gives 0.016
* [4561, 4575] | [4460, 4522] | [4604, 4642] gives -0.008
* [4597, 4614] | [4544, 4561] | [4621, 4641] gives -0.010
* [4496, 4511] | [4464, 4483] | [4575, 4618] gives -0.073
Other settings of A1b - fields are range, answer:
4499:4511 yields 65.8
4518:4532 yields 59.8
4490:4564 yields 63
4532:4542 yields 61.1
